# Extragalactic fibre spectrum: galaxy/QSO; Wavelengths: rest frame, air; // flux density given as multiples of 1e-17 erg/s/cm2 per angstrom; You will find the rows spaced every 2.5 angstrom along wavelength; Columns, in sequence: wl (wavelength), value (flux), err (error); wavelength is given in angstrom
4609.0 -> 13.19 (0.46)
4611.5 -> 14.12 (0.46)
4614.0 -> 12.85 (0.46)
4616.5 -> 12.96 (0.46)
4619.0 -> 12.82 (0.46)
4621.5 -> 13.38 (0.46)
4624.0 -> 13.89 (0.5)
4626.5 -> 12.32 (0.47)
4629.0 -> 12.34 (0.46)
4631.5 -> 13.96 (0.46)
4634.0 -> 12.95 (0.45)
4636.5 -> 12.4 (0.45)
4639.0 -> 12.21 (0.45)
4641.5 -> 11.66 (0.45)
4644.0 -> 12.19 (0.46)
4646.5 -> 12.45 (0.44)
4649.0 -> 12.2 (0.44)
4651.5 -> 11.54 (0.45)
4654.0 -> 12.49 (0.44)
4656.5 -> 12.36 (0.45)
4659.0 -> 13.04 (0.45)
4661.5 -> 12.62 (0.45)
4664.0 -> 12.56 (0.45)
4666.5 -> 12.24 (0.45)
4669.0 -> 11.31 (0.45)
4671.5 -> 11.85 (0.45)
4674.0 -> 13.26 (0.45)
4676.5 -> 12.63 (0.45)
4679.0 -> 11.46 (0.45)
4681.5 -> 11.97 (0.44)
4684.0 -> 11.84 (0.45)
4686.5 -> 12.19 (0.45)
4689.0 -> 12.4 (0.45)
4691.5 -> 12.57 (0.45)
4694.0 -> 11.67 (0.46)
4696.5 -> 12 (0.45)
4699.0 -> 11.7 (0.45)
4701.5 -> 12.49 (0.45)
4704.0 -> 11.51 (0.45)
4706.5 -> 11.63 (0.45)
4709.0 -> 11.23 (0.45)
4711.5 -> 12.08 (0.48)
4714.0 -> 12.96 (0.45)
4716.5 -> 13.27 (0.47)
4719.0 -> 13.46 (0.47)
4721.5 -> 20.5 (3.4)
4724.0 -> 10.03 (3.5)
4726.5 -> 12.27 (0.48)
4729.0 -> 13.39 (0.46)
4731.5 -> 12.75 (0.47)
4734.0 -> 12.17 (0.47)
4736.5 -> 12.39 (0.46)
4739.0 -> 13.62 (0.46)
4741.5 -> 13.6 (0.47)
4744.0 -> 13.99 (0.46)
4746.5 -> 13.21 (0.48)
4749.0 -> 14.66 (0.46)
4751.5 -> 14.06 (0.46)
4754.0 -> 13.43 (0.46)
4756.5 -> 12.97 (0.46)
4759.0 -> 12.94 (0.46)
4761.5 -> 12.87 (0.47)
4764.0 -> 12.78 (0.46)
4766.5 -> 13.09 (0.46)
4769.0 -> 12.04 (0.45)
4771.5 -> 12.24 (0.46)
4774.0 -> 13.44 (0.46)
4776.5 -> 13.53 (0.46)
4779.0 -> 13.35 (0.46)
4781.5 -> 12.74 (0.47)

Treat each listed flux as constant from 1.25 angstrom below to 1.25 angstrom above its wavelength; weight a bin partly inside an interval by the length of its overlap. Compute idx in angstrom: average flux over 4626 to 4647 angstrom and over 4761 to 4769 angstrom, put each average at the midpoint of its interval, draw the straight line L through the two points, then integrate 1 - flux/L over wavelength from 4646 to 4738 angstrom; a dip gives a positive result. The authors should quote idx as 1.3 angstrom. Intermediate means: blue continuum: 12.5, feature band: 12.4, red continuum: 12.8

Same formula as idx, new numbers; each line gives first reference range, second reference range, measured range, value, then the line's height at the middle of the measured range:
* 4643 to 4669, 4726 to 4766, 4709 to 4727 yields -0.7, 12.9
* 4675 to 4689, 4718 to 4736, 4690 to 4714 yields 1.4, 12.7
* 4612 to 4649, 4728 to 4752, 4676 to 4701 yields 2.0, 13.1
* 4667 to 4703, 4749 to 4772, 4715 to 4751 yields -2.3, 12.7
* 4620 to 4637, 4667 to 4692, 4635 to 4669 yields 1.0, 12.6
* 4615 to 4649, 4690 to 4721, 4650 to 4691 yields 1.0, 12.6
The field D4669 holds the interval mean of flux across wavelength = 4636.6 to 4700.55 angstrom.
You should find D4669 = 12.2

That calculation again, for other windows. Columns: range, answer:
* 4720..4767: 13.4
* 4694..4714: 11.9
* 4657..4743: 12.6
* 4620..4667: 12.6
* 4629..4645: 12.6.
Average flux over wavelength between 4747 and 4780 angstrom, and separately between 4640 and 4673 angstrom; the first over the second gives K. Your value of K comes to 1.08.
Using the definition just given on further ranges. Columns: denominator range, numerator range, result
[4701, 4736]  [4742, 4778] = 1.03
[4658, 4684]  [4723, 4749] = 1.05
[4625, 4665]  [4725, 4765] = 1.06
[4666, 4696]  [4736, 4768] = 1.10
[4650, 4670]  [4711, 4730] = 1.10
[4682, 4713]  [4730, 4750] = 1.11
